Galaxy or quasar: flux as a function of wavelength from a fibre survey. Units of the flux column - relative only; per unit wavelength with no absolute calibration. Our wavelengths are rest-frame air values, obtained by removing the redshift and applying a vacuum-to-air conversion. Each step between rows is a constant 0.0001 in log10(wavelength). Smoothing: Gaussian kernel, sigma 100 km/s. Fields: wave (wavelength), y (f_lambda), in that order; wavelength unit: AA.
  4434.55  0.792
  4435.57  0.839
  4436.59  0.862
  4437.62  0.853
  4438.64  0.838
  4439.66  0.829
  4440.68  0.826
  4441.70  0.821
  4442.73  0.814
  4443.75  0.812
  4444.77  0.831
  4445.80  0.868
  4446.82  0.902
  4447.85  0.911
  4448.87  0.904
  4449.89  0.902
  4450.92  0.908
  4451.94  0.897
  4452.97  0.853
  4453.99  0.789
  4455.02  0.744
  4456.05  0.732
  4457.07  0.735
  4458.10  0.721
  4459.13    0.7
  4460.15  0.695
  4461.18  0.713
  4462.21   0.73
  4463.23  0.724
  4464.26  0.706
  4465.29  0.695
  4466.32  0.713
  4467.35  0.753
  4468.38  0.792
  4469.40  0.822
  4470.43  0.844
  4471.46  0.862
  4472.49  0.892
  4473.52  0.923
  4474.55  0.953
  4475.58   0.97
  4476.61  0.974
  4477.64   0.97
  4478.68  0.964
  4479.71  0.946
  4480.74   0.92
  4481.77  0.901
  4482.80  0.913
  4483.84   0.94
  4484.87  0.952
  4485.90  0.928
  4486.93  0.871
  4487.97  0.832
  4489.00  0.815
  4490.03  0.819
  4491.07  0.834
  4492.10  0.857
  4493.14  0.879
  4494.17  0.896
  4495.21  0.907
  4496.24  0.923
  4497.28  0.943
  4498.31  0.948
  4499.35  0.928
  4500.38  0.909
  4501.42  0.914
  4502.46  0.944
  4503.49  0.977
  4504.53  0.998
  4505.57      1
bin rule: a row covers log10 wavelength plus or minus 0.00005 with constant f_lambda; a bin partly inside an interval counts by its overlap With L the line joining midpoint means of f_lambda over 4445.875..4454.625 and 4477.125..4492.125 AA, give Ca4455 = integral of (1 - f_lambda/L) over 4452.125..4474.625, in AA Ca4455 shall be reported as 2.9 AA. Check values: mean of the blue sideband 0.881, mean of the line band 0.775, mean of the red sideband 0.899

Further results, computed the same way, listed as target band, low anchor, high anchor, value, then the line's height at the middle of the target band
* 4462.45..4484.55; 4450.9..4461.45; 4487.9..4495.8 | -1.4 AA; 0.811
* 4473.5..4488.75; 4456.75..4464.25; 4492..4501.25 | -1.9 AA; 0.828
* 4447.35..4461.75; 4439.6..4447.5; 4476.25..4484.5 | 1.1 AA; 0.869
